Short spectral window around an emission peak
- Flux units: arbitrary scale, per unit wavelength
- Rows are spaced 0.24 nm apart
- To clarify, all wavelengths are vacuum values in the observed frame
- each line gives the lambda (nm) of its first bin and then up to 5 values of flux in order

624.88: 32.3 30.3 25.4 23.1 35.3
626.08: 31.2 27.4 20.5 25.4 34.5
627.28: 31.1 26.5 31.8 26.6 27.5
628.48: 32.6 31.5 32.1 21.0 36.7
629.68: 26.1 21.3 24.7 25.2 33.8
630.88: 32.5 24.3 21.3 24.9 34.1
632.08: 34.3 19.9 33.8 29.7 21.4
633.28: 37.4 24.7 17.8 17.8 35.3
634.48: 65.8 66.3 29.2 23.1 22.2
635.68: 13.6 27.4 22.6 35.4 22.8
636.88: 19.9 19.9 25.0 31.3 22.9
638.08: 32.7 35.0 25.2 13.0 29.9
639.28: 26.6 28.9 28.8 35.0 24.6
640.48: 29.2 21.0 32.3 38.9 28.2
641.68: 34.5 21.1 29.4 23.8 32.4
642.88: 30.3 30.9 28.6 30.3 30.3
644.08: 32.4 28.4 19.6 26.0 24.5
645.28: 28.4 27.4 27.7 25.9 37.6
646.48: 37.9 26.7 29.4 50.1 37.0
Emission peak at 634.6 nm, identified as Hbeta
